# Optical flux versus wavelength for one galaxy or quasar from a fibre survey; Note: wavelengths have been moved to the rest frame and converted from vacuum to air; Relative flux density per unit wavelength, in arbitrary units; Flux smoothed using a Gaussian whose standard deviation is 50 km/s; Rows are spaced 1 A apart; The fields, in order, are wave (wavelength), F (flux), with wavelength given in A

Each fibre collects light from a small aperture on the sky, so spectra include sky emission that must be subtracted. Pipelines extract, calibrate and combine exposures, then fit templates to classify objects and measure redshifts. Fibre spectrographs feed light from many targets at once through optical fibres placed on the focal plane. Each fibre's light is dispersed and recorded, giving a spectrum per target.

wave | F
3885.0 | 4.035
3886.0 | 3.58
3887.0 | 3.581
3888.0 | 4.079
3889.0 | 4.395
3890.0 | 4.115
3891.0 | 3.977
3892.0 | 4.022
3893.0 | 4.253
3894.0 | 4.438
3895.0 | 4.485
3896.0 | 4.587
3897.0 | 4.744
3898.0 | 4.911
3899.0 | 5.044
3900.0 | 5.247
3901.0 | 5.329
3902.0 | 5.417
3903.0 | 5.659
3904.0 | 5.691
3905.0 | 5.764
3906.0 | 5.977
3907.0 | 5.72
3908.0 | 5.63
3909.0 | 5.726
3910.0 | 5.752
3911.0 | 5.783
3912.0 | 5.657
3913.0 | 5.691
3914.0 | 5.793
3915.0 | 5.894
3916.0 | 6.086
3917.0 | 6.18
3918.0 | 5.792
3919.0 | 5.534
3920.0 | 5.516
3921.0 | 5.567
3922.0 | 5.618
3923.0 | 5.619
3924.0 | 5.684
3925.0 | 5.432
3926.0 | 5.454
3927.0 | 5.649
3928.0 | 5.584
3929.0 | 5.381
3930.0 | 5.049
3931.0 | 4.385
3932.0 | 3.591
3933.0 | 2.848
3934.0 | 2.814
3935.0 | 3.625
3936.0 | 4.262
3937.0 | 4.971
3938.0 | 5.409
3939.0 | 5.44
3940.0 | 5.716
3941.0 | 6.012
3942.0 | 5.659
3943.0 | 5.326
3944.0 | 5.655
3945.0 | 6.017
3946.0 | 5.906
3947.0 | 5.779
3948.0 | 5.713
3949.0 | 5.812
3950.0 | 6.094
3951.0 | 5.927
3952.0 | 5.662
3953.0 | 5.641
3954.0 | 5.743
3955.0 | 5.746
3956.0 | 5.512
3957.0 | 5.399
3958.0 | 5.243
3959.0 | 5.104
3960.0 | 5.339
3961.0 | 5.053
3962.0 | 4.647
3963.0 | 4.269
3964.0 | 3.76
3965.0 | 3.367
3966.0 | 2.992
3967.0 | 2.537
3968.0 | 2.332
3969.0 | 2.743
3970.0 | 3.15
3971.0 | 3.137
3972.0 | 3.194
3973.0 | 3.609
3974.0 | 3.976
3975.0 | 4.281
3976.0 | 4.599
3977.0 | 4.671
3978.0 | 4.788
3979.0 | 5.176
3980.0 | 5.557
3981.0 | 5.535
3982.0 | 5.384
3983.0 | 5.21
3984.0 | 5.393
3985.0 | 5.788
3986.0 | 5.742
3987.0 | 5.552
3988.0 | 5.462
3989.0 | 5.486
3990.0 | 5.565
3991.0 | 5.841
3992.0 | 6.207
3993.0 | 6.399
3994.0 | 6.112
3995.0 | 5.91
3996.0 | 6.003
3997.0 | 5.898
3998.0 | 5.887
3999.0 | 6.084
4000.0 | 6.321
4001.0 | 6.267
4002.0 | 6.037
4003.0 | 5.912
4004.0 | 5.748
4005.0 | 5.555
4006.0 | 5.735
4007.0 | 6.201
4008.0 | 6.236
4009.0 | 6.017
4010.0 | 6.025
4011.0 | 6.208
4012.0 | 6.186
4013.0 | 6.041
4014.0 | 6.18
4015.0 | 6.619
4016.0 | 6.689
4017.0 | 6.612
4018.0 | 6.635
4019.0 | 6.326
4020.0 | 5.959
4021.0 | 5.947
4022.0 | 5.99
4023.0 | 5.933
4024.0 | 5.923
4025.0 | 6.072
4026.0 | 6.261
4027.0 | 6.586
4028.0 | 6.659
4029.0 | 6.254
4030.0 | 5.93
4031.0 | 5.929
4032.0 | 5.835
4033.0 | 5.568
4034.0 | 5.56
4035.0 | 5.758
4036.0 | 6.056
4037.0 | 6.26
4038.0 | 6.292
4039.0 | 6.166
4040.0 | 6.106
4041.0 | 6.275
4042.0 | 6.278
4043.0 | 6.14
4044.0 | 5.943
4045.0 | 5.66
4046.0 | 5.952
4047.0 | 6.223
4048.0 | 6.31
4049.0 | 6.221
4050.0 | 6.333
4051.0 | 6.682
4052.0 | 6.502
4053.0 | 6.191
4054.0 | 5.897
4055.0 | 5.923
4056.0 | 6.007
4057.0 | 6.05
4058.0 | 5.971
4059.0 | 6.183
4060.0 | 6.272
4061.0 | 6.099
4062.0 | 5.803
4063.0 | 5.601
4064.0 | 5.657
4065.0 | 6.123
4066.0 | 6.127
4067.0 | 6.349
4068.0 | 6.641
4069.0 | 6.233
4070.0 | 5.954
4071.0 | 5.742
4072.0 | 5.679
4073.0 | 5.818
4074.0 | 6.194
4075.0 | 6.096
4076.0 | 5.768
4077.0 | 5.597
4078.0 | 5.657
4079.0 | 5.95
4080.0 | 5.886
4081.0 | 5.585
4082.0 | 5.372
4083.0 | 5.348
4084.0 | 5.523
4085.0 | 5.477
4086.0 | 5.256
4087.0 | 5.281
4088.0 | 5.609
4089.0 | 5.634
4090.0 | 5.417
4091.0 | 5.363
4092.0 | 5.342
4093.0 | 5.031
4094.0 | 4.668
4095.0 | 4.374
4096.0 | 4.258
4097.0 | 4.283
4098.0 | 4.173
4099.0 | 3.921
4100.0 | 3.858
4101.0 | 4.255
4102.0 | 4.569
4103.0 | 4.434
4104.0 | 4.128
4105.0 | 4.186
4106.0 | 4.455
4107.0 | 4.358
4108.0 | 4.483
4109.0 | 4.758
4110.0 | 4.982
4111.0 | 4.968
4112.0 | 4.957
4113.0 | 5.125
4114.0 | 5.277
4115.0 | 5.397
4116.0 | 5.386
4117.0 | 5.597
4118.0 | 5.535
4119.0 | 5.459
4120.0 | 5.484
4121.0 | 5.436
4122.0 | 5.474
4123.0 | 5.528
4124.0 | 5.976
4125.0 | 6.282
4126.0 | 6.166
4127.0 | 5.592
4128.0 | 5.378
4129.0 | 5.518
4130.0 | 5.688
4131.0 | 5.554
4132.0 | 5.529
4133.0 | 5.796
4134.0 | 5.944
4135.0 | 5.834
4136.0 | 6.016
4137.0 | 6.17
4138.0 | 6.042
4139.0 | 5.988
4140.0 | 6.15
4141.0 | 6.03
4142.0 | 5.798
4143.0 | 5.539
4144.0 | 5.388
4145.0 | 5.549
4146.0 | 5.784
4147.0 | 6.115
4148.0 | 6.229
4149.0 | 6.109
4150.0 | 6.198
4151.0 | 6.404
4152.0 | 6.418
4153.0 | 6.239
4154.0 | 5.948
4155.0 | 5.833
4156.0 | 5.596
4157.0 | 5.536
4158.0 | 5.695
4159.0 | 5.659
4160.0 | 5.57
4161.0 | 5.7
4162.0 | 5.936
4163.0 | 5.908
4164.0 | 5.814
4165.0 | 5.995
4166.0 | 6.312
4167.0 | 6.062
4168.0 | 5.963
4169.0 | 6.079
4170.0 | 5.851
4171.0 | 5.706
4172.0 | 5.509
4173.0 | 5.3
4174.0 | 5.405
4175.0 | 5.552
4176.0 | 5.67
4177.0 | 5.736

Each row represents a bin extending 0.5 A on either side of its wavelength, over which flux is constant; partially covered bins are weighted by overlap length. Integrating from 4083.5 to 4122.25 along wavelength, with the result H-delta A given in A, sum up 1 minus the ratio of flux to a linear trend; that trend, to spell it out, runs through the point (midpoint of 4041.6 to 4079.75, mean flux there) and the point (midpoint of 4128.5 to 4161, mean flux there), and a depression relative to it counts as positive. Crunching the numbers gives 6.7 A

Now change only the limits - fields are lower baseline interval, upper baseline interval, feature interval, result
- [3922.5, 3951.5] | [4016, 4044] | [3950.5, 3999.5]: 5.6 A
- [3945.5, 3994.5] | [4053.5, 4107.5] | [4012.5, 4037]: -4.6 A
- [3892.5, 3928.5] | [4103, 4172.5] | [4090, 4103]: 2.5 A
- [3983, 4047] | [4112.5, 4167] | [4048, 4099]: 2.0 A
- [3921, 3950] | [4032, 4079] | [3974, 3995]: 0.5 A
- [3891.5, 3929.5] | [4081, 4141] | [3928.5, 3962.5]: 1.3 A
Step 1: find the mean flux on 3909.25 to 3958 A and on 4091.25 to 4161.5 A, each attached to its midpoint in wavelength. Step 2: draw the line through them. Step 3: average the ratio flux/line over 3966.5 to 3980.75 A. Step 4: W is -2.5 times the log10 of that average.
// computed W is 0.36 mag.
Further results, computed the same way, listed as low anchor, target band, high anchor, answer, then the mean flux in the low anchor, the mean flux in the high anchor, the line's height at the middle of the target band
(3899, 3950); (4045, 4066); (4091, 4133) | -0.183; 5.4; 5.03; 5.14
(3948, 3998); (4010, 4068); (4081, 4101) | -0.230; 4.97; 4.96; 4.96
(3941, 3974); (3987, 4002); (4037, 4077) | -0.135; 4.76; 6.08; 5.25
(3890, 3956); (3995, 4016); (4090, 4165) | -0.138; 5.3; 5.41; 5.35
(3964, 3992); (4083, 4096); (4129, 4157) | 0.048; 4.5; 5.91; 5.45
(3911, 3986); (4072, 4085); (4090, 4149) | -0.102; 4.99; 5.28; 5.21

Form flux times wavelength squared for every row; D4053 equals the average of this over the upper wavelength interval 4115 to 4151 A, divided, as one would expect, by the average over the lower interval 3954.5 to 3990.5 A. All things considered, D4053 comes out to 1.36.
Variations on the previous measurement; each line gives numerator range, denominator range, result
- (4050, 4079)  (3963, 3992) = 1.40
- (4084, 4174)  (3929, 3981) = 1.27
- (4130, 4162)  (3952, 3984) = 1.43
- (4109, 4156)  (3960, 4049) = 1.10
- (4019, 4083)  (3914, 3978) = 1.30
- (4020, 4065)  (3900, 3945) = 1.20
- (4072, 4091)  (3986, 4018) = 0.97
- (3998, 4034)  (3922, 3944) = 1.28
